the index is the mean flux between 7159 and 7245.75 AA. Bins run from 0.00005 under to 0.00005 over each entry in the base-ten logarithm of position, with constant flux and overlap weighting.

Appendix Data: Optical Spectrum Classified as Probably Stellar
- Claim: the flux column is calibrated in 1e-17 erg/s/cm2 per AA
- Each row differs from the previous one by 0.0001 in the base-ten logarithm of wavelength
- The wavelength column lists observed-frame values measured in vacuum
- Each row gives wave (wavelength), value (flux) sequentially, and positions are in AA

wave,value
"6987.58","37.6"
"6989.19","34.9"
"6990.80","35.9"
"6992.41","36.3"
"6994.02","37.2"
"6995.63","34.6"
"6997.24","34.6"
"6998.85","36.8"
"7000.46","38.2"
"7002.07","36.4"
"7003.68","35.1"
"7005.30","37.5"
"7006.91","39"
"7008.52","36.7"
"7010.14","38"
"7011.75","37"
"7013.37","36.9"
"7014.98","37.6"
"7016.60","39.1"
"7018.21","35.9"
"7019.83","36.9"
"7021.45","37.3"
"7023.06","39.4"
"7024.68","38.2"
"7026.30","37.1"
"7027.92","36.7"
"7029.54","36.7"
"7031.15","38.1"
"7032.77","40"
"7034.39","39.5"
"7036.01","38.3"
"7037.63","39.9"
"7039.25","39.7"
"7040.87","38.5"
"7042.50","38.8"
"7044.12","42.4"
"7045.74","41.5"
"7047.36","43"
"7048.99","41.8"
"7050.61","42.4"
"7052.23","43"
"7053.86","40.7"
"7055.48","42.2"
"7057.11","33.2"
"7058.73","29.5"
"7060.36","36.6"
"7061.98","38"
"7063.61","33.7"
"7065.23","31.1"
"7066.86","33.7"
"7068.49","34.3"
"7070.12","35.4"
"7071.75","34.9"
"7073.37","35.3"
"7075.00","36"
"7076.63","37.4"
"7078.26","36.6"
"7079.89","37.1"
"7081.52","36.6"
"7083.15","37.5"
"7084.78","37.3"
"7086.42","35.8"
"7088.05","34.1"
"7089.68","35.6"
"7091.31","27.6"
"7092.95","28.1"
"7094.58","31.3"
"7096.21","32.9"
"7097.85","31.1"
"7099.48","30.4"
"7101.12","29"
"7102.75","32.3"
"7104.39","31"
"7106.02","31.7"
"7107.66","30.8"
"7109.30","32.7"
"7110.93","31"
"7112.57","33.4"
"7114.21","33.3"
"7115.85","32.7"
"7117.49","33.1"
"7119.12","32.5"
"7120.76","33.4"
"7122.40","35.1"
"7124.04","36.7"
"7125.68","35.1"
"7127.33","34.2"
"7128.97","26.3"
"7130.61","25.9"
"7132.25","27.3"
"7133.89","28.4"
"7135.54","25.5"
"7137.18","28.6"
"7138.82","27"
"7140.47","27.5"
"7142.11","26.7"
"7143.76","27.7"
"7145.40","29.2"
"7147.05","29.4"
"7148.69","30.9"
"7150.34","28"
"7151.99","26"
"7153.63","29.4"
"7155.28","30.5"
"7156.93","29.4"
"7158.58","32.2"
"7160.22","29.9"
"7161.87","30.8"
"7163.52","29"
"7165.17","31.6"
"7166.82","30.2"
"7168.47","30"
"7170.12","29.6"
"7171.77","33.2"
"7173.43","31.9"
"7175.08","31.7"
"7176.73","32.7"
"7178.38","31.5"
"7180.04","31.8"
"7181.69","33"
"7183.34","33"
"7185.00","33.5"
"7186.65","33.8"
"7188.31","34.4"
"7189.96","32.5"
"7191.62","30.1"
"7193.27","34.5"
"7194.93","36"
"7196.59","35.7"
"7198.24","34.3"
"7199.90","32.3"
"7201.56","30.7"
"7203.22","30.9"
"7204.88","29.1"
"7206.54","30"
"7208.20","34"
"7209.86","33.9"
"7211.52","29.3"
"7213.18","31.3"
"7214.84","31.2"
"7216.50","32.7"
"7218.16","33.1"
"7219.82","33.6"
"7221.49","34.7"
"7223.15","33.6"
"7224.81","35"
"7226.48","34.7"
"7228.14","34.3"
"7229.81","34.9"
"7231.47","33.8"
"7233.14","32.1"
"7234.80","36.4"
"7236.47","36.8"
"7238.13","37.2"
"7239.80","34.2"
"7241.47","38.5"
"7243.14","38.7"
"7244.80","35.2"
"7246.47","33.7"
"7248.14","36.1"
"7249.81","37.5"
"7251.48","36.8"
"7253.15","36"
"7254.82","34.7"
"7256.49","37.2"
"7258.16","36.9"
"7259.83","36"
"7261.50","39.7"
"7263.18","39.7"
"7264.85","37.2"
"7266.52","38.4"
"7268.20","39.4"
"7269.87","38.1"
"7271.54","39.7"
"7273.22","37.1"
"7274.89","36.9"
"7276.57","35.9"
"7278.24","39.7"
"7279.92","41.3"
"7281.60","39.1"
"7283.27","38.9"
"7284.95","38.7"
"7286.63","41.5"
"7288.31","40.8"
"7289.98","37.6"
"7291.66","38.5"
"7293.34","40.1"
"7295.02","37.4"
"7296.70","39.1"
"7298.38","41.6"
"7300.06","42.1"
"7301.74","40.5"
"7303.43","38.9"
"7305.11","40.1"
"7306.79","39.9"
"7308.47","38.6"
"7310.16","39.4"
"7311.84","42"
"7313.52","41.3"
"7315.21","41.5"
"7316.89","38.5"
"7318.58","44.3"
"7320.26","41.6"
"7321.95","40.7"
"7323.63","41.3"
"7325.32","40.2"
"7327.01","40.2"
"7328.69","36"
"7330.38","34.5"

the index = 33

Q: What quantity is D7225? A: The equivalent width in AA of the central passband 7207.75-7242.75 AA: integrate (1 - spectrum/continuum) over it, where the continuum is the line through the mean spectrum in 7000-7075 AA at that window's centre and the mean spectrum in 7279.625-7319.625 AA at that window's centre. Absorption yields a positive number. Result 4.7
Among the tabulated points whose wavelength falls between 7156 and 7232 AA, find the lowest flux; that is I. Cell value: 29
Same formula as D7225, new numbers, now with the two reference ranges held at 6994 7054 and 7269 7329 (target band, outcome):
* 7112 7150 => 8.4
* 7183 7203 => 3.0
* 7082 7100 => 2.7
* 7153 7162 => 2.0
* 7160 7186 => 5.1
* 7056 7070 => 1.7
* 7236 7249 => 1.0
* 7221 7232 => 1.4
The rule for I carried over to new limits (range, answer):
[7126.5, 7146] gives 25.5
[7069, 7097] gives 27.6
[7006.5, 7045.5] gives 35.9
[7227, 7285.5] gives 32.1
